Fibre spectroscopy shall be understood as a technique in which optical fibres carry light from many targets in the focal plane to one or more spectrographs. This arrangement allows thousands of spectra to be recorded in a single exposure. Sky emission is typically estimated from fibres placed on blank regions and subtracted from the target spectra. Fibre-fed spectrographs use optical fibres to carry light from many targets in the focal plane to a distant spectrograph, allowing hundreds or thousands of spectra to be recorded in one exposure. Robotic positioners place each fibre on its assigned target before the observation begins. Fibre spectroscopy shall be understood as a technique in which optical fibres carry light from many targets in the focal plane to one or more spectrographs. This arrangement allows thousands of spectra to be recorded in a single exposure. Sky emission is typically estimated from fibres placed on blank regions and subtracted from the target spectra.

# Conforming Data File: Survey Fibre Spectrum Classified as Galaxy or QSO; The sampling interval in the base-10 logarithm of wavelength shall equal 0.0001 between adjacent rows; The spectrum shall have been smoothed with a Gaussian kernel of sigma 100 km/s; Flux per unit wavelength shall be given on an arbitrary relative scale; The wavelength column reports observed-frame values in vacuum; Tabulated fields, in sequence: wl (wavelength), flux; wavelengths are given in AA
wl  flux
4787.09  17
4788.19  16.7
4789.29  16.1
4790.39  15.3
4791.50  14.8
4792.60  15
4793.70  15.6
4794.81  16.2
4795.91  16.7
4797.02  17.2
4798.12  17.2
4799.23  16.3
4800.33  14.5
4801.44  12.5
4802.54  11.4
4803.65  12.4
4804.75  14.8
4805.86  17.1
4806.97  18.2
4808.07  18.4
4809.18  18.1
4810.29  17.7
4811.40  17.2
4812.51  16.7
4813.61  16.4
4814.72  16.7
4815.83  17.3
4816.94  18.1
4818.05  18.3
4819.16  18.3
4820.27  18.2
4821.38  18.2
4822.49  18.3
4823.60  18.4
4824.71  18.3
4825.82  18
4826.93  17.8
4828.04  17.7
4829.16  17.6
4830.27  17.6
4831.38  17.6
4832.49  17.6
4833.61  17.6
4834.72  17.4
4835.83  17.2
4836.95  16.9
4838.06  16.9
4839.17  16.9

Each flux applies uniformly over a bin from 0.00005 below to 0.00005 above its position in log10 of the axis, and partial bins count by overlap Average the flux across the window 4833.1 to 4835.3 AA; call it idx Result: 17.5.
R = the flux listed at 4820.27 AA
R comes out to 18.2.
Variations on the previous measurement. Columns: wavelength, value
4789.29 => 16.1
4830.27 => 17.6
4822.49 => 18.3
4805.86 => 17.1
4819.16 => 18.3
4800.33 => 14.5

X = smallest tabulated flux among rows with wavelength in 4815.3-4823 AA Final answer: 17.3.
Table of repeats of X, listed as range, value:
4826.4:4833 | 17.6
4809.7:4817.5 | 16.4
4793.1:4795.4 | 15.6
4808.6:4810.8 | 17.7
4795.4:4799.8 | 16.3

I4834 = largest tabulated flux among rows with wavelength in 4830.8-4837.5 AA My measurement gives 17.6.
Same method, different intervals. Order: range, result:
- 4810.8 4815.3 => 17.2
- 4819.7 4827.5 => 18.4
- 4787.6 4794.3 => 16.7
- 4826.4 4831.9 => 17.8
